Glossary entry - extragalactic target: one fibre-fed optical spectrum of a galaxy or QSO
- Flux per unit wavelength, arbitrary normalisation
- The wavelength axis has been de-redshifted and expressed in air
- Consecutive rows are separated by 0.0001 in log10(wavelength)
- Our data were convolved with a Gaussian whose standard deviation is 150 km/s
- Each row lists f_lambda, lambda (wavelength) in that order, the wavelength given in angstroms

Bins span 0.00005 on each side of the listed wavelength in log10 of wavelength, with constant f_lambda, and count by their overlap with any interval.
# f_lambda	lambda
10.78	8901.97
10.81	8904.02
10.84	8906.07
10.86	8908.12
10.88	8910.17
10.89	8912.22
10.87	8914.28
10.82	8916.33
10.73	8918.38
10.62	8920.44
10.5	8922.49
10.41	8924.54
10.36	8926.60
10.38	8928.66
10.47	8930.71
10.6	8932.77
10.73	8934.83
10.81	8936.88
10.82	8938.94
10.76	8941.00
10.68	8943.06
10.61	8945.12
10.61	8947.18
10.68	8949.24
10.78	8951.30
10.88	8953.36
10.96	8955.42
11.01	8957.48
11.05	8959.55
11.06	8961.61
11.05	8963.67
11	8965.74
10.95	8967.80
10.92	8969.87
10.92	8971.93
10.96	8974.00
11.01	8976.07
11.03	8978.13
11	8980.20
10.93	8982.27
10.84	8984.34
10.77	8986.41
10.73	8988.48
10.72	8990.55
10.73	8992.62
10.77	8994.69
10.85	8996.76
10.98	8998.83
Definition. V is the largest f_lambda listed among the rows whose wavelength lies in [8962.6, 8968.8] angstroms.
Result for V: 11.05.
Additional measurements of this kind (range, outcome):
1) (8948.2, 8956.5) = 10.96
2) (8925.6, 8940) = 10.82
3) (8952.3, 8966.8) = 11.06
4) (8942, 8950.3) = 10.68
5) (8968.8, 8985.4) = 11.03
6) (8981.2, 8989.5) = 10.93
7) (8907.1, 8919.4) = 10.89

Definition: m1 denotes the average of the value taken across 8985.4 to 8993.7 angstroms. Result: 10.7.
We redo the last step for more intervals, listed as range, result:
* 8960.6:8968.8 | 11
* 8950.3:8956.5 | 10.9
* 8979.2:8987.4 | 10.9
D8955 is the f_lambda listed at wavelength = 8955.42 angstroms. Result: 10.96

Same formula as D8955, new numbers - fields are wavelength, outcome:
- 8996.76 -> 10.85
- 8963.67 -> 11.05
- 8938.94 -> 10.82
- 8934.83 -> 10.73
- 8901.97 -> 10.78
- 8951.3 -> 10.78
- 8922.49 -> 10.5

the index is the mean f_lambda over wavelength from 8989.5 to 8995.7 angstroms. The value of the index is 10.7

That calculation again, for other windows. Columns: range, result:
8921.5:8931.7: 10.4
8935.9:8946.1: 10.7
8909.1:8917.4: 10.9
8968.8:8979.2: 11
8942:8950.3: 10.6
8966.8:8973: 10.9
